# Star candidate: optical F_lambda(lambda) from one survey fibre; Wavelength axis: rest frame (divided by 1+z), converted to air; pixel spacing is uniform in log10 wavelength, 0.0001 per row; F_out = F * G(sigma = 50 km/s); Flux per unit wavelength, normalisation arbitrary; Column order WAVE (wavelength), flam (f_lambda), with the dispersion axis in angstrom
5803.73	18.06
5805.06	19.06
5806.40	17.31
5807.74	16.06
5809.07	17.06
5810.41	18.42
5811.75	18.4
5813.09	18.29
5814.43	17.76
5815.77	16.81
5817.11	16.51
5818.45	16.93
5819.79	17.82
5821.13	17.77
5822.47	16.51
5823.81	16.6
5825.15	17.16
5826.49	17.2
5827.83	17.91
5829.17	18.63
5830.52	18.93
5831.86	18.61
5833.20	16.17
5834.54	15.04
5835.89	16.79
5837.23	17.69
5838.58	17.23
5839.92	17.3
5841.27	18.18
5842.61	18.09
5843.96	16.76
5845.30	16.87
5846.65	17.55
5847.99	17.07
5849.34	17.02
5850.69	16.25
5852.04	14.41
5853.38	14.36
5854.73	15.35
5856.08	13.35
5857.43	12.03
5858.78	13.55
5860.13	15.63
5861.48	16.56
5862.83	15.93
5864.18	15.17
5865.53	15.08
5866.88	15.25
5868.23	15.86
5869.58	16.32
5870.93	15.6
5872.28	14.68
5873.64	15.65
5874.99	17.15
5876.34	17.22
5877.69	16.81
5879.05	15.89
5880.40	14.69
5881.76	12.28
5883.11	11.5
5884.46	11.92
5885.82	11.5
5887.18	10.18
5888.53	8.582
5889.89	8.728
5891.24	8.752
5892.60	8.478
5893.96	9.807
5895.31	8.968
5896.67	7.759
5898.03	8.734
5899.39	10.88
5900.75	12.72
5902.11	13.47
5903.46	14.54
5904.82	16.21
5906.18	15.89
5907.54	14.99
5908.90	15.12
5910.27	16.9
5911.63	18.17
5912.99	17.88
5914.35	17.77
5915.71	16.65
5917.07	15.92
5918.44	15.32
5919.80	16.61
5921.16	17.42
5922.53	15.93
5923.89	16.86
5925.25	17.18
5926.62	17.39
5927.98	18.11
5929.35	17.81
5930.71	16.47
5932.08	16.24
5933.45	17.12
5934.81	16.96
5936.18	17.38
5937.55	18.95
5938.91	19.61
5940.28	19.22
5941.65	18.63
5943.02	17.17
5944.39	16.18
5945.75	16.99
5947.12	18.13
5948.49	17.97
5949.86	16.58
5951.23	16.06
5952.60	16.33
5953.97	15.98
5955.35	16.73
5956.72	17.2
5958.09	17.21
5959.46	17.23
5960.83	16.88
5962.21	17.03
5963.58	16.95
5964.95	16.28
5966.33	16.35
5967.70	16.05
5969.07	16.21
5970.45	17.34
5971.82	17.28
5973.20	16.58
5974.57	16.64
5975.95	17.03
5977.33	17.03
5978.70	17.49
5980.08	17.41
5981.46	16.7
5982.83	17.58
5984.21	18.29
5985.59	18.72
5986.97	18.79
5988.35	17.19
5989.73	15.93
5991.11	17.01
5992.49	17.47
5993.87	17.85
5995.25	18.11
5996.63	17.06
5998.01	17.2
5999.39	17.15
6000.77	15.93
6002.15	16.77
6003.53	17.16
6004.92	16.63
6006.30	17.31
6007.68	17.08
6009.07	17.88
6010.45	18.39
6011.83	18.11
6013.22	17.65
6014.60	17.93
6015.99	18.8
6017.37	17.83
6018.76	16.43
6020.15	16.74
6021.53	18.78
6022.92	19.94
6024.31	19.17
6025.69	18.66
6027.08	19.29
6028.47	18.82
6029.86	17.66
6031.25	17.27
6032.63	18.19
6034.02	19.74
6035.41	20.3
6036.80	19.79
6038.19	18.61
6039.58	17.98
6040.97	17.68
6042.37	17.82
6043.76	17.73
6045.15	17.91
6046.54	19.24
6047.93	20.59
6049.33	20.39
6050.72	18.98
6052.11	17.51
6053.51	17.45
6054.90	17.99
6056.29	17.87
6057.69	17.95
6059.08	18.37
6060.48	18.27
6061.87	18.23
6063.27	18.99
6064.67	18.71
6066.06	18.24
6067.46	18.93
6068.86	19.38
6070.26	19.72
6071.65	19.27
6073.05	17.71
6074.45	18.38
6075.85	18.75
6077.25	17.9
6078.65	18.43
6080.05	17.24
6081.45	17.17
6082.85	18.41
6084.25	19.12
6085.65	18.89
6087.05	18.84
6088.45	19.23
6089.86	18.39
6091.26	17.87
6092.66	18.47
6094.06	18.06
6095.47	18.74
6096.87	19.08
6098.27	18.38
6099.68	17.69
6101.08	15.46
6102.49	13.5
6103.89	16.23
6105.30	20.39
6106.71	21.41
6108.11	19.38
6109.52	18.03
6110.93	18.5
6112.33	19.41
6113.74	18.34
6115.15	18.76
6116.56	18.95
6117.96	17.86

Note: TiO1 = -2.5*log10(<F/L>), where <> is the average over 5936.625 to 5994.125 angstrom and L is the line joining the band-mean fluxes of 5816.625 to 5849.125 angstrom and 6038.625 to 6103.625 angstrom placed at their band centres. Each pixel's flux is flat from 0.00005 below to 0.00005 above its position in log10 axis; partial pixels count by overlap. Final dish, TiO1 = 0.04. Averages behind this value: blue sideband 17.3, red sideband 18.3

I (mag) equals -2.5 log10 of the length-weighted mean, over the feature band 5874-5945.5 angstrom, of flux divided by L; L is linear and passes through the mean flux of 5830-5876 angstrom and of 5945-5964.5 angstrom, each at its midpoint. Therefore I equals 0.12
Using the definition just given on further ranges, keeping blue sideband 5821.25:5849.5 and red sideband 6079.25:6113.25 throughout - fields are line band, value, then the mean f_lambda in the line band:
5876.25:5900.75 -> 0.49 mag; 11.2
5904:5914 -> 0.07 mag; 16.5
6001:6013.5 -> 0.03 mag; 17.4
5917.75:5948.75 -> 0.02 mag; 17.4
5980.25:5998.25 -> 0.02 mag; 17.5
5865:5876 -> 0.11 mag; 15.8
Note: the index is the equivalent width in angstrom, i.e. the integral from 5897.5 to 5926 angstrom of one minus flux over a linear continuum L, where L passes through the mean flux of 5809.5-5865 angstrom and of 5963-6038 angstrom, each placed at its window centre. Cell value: 2.7 angstrom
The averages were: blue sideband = 16.7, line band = 15.5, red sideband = 17.6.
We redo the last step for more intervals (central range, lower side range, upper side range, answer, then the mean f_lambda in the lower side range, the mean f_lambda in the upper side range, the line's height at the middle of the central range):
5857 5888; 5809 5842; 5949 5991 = 4.78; 17.4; 17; 17.3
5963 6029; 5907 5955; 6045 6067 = 1.41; 17.1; 18.6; 17.9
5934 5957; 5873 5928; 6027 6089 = -3.18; 14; 18.5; 15.3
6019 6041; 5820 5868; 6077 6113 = -1.09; 16.4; 18.2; 17.8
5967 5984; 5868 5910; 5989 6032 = -0.69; 12.9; 17.7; 16.3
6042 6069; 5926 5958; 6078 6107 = -0.91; 17.4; 18.1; 17.9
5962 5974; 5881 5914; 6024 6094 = -1.30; 12.3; 18.5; 15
